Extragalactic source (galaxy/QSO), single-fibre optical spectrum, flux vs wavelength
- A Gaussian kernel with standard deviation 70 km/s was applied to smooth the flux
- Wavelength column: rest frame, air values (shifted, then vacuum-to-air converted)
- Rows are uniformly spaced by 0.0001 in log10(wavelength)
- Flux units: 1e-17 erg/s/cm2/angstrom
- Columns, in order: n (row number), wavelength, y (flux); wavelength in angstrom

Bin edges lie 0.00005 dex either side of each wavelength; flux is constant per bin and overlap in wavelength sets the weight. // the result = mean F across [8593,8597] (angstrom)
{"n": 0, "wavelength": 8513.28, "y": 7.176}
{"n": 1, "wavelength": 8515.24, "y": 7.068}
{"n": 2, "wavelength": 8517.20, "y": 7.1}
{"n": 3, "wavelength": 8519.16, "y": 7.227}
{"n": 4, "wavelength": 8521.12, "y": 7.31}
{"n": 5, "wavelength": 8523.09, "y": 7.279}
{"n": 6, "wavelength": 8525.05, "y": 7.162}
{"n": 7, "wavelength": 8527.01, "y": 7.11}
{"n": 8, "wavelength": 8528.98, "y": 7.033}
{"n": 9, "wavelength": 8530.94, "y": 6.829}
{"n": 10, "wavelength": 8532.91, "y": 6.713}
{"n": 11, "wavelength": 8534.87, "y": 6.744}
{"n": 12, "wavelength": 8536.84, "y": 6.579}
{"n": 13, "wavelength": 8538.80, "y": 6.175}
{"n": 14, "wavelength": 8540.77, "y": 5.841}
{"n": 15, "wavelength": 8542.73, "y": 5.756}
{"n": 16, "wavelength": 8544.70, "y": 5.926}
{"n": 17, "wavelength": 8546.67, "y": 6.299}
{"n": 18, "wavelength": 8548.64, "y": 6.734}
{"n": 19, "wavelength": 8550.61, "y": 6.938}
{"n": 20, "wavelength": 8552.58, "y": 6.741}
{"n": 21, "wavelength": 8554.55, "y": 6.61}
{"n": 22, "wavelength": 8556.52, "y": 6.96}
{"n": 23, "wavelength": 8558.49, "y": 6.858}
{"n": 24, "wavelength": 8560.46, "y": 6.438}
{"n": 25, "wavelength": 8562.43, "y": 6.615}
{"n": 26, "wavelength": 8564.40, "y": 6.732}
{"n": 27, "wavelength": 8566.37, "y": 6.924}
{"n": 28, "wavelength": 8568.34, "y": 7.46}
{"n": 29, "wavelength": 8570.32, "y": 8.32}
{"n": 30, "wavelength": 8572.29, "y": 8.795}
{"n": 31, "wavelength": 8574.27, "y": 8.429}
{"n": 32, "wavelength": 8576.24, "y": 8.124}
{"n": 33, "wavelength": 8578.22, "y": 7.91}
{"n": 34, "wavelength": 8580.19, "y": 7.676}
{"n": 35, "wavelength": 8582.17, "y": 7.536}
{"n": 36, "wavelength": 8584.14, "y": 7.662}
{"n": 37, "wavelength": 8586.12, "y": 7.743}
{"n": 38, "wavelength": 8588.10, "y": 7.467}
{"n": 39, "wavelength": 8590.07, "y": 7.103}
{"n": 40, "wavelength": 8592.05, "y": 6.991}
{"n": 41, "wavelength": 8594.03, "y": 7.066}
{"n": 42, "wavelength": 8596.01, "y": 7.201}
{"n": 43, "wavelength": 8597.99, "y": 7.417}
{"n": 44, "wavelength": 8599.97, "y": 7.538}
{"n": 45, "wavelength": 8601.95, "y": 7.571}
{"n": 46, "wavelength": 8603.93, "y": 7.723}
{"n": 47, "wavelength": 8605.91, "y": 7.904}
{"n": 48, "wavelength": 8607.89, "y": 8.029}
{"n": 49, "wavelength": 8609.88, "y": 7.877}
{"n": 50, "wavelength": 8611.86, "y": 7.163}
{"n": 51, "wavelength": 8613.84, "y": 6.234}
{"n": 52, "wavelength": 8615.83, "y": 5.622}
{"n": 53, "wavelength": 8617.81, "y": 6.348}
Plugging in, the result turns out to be 7.13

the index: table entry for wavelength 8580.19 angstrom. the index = 7.676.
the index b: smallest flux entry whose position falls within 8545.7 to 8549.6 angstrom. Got 6.299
